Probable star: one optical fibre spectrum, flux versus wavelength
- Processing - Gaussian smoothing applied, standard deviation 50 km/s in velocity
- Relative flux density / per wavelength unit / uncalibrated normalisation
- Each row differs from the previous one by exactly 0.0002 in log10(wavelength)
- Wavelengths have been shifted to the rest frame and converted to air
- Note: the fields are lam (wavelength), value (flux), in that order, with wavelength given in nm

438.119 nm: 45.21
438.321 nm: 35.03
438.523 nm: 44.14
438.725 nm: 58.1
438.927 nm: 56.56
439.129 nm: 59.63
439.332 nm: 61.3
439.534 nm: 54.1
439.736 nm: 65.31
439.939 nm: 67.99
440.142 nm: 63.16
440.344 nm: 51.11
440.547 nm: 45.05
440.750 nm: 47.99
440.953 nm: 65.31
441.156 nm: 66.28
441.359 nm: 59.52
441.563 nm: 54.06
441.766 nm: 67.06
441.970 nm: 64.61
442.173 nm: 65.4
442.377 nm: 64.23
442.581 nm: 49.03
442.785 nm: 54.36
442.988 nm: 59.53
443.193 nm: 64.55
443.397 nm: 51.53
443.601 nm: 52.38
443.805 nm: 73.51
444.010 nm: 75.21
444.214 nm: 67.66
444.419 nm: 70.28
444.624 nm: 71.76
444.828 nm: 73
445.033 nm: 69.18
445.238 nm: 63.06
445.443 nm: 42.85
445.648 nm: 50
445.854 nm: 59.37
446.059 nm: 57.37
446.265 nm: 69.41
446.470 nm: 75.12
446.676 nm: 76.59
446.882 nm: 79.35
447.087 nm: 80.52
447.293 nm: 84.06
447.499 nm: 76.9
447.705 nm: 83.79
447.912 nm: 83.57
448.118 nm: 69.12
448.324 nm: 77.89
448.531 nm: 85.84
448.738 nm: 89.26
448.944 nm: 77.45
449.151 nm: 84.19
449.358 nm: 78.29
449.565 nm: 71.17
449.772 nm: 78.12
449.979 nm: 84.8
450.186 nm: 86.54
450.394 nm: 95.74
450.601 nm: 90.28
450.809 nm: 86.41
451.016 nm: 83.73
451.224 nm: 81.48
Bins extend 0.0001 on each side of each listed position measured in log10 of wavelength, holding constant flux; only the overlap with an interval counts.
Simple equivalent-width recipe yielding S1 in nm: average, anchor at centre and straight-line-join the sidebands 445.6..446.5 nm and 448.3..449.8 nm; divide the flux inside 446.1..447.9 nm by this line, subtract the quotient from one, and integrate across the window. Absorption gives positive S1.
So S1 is -0.263 nm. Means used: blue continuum 61.9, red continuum 80.5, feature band 77.8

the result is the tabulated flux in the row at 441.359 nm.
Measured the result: 59.52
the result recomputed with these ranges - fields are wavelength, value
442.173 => 65.4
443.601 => 52.38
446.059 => 57.37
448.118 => 69.12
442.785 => 54.36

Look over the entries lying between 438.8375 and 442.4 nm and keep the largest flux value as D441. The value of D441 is 67.99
